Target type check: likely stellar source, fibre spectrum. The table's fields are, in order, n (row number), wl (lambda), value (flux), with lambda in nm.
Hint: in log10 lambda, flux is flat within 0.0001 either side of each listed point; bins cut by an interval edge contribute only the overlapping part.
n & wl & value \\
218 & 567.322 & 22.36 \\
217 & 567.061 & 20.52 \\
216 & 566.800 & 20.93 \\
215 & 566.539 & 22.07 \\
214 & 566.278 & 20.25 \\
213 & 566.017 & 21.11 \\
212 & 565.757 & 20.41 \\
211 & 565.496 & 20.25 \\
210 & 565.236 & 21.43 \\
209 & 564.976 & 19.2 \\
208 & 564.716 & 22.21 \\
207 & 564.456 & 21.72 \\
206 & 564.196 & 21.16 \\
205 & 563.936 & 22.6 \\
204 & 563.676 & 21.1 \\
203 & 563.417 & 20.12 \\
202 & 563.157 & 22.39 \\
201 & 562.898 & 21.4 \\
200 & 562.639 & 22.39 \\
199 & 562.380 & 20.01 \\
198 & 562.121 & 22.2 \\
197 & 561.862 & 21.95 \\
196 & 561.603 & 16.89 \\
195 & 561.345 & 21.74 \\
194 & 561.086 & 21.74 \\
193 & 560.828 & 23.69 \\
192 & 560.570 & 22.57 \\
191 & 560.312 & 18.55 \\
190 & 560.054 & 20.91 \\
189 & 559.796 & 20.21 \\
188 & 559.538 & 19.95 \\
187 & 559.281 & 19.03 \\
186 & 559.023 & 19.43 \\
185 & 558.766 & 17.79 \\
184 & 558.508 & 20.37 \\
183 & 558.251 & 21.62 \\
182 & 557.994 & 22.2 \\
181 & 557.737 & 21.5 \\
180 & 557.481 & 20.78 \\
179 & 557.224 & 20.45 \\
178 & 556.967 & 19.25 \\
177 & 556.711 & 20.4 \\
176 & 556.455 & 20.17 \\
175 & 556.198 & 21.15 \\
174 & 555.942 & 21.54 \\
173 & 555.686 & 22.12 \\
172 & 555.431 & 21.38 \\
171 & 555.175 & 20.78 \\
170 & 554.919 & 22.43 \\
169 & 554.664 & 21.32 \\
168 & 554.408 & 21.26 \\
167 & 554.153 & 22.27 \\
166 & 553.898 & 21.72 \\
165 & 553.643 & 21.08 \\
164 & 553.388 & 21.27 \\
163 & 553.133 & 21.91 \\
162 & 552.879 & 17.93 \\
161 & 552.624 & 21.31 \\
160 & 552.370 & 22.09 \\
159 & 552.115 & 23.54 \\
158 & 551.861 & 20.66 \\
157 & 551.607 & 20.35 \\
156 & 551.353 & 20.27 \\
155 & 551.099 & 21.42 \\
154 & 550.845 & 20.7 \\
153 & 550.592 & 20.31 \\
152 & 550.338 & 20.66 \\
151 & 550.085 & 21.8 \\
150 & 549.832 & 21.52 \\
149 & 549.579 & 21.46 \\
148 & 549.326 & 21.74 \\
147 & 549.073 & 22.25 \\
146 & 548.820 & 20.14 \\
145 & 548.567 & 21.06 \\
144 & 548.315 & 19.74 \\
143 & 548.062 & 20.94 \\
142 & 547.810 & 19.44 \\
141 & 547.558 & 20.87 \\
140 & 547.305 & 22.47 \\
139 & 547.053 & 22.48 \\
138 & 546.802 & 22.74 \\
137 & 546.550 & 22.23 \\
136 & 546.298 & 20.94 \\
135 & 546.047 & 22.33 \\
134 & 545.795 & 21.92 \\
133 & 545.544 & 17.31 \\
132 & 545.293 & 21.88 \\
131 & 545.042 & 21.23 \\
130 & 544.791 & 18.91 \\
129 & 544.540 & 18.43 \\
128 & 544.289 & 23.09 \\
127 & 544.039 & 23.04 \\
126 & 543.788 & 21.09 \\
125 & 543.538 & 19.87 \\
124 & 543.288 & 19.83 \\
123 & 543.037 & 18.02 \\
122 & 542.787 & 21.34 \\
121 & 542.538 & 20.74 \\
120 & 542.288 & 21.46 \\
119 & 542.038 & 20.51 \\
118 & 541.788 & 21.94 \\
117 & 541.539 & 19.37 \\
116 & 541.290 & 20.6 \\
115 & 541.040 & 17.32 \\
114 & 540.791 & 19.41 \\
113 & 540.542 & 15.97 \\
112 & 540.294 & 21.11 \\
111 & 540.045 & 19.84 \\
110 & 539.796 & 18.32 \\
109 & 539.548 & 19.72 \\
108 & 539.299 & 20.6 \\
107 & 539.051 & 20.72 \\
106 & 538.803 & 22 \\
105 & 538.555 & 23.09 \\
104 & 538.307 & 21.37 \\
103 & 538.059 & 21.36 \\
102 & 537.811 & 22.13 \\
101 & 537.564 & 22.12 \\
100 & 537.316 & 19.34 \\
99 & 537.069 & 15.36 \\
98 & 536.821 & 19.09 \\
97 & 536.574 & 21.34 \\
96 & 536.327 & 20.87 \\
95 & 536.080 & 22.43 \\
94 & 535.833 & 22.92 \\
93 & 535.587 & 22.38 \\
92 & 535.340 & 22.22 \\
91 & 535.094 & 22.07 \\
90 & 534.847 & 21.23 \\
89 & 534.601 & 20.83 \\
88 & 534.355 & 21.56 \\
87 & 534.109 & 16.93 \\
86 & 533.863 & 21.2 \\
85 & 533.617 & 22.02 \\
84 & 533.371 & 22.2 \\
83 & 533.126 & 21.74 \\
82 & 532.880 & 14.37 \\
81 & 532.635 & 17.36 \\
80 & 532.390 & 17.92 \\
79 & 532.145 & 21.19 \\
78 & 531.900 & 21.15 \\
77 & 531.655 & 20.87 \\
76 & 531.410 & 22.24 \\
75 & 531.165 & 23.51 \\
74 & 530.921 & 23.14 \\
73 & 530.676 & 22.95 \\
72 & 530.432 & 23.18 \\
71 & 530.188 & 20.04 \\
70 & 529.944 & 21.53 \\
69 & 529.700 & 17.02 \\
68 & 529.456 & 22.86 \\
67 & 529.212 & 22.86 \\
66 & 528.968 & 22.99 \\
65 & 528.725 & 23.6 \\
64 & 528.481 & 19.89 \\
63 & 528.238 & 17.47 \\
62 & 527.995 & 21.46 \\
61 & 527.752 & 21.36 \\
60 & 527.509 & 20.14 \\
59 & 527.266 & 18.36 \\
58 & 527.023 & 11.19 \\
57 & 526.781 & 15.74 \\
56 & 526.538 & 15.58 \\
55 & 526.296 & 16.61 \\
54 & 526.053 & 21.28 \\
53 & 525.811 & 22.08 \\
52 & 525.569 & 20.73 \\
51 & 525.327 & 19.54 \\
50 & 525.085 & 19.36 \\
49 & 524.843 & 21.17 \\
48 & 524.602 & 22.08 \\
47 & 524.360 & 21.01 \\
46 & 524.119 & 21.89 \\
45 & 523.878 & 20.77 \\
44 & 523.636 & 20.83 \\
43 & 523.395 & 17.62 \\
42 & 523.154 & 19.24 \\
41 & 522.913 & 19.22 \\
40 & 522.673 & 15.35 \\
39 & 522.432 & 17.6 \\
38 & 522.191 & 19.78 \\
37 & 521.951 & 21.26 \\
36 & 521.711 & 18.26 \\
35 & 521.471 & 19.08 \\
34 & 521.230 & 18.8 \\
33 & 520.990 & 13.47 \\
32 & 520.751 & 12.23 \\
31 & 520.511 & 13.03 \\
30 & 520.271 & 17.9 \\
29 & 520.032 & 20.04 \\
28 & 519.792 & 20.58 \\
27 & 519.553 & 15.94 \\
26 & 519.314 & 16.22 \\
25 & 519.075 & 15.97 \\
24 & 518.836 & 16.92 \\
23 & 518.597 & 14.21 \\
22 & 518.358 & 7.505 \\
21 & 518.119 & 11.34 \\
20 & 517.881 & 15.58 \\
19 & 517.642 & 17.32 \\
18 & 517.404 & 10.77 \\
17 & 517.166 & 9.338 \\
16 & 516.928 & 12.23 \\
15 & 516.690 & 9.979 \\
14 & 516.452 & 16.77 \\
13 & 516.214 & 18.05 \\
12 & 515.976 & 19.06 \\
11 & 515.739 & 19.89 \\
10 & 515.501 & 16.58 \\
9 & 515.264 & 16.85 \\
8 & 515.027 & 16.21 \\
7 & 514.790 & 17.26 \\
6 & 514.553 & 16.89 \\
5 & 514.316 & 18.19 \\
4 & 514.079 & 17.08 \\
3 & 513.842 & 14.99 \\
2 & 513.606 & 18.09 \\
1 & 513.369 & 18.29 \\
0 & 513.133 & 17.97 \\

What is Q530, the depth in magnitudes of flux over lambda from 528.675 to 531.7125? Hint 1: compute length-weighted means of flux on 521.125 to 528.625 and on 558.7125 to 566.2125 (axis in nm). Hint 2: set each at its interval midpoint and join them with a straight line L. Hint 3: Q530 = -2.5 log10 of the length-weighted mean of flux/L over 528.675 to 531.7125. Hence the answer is -0.14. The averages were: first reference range 19.2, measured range 22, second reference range 20.9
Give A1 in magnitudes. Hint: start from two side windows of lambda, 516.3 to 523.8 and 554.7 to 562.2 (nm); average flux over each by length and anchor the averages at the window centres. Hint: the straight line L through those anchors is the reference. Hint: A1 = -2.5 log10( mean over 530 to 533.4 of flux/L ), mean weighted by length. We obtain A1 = -0.19 mag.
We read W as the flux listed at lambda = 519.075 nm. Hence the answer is 15.97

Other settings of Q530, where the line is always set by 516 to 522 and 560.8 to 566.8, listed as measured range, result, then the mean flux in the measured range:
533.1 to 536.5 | -0.23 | 21.5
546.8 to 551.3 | -0.10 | 21.2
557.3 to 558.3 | -0.06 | 21.5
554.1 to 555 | -0.09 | 21.8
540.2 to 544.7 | -0.10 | 20.2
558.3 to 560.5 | 0.05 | 19.7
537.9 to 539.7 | -0.19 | 21.2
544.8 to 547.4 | -0.14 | 21.4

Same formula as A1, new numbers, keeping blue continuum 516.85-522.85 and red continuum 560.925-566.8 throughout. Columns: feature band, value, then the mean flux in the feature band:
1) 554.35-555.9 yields -0.08 mag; 21.6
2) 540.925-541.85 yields -0.08 mag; 19.7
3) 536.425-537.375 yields -0.06 mag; 18.8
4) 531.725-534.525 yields -0.15 mag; 19.8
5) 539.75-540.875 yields -0.04 mag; 19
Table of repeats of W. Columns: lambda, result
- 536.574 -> 21.34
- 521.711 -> 18.26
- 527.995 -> 21.46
